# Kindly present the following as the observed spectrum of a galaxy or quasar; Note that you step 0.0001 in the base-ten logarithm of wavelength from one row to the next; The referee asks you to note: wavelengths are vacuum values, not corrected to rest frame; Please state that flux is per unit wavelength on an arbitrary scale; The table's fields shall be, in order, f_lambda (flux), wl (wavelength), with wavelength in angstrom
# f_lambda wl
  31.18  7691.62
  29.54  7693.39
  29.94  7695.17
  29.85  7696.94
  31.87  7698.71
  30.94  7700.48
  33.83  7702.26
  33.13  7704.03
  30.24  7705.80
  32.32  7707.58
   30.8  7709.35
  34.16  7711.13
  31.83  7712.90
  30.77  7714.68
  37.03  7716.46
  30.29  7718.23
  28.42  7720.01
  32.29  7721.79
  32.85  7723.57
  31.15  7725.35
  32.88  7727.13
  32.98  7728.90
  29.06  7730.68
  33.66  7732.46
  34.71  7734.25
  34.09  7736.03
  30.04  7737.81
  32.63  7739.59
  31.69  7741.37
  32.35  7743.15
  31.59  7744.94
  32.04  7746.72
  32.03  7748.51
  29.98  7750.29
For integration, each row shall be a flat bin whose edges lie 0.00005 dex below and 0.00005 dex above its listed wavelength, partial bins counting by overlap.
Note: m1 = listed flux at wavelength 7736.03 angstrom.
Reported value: 34.09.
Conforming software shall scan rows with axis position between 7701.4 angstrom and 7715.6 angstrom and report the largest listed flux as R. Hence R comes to 34.16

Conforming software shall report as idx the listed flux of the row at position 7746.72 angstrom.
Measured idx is 32.04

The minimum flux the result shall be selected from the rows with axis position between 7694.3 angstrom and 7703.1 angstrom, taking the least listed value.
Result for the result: 29.85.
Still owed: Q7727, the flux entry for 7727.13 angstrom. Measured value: 32.88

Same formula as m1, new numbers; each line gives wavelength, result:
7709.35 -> 30.8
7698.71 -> 31.87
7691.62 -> 31.18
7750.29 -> 29.98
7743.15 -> 32.35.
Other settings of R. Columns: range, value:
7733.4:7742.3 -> 34.71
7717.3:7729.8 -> 32.98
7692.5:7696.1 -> 29.94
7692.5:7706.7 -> 33.83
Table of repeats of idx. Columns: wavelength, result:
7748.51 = 32.03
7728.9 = 32.98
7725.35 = 31.15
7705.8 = 30.24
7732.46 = 33.66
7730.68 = 29.06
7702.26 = 33.83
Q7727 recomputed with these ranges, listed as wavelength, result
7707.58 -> 32.32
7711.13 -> 34.16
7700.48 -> 30.94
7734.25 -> 34.71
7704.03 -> 33.13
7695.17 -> 29.94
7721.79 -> 32.29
